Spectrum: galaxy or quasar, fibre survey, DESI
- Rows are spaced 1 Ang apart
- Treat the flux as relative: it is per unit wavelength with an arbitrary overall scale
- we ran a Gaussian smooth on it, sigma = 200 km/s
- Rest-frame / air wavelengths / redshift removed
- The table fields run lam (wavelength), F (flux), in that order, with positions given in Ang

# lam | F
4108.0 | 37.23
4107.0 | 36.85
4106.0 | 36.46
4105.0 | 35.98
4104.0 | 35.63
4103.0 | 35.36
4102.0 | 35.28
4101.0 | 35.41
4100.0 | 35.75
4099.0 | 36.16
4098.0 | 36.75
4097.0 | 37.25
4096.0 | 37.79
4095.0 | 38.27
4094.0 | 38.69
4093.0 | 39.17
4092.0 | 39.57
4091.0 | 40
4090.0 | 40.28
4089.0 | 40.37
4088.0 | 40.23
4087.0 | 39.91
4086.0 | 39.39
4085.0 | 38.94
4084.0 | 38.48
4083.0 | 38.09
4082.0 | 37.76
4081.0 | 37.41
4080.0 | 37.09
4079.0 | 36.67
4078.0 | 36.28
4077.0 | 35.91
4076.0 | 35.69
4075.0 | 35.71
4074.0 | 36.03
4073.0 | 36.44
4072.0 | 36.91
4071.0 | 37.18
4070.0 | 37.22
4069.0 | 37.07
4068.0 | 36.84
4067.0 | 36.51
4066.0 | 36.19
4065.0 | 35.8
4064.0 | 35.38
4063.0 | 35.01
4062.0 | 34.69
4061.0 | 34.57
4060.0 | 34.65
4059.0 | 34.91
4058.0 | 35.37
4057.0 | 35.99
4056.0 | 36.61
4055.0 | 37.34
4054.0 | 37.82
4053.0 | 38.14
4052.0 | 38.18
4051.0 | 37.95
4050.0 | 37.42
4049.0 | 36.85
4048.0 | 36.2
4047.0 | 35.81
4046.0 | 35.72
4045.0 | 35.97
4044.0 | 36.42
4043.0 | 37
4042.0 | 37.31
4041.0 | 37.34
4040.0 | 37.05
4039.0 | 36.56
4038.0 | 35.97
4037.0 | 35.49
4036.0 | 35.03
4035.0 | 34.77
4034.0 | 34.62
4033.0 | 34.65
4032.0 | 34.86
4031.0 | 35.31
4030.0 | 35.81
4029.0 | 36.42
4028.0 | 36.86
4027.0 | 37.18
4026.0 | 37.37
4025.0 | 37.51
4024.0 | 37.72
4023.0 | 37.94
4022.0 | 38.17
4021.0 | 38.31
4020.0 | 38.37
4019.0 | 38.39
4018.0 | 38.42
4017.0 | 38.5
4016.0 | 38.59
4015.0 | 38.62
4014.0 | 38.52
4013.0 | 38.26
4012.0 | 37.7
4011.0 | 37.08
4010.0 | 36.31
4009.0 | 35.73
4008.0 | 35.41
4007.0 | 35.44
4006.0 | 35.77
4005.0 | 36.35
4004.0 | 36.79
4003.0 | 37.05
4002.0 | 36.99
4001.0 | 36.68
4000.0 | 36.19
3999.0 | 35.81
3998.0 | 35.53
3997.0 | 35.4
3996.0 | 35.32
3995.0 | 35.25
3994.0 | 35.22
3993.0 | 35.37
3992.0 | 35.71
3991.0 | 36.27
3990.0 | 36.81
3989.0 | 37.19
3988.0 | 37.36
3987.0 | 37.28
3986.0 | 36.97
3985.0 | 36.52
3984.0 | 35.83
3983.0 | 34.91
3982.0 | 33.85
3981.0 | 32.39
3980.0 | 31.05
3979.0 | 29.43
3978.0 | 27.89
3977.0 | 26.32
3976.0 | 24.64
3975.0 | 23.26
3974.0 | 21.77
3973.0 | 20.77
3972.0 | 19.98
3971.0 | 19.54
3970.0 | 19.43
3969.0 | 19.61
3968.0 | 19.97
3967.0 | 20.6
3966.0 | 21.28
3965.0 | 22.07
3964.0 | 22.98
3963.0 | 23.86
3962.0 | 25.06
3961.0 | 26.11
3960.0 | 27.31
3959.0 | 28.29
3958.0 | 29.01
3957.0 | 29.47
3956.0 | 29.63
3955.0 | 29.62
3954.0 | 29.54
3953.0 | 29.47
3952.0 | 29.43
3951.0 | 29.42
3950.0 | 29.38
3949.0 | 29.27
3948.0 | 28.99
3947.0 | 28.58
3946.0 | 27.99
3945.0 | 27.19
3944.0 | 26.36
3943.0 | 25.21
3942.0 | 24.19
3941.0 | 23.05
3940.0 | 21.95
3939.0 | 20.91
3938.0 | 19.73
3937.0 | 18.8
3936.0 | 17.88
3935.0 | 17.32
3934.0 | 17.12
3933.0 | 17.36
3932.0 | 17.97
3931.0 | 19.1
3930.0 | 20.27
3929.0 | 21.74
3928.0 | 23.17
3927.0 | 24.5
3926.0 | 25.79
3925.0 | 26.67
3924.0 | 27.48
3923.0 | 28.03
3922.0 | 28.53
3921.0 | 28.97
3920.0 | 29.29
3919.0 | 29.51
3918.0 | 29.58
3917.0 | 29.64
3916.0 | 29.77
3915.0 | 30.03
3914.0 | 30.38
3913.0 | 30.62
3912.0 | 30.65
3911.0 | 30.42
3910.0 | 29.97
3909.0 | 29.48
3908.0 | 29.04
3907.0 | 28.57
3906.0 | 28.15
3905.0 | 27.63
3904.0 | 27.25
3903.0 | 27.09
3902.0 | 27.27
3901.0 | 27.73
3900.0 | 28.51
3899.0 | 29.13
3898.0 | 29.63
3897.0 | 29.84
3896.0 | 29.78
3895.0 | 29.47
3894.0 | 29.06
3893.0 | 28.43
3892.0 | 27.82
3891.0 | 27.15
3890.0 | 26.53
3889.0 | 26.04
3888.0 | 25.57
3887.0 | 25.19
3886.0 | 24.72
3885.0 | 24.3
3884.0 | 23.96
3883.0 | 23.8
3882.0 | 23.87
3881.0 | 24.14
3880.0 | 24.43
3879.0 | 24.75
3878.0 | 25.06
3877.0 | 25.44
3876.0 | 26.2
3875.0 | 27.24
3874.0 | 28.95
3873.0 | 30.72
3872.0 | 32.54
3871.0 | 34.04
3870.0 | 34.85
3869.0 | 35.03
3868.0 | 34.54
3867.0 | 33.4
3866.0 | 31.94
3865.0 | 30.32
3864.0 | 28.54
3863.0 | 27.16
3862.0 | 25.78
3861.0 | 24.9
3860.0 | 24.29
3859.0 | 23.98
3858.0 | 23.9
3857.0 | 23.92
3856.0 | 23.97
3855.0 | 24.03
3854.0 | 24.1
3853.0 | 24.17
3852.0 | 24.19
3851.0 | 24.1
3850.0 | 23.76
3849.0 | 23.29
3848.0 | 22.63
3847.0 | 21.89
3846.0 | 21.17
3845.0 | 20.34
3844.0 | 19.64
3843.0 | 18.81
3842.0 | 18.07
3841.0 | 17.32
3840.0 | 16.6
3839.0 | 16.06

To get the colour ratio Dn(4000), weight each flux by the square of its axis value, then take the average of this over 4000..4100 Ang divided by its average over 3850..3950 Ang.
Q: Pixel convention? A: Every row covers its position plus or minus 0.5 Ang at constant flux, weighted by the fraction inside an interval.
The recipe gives 1.5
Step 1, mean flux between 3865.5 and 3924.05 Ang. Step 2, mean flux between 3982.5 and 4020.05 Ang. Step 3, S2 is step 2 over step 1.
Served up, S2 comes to 1.3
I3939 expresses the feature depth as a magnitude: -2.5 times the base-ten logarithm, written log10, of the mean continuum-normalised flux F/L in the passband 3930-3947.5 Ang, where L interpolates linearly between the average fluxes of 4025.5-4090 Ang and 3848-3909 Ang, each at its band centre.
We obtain 0.364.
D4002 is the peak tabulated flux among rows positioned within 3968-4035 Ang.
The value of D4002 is 38.62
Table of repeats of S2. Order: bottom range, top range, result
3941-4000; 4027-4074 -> 1.25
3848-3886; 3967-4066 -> 1.29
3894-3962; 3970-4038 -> 1.29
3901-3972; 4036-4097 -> 1.44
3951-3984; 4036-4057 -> 1.41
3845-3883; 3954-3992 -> 1.06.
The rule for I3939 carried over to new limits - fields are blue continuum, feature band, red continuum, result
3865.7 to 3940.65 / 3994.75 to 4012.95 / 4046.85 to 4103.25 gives -0.107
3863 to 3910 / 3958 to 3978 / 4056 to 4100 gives 0.355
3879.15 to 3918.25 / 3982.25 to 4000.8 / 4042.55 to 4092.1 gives -0.100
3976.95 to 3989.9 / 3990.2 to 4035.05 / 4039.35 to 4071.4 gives -0.051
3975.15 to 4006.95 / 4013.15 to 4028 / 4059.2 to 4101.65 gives -0.079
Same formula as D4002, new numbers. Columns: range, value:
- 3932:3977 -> 29.63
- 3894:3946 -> 30.65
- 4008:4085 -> 38.94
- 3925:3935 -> 26.67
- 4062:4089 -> 40.37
